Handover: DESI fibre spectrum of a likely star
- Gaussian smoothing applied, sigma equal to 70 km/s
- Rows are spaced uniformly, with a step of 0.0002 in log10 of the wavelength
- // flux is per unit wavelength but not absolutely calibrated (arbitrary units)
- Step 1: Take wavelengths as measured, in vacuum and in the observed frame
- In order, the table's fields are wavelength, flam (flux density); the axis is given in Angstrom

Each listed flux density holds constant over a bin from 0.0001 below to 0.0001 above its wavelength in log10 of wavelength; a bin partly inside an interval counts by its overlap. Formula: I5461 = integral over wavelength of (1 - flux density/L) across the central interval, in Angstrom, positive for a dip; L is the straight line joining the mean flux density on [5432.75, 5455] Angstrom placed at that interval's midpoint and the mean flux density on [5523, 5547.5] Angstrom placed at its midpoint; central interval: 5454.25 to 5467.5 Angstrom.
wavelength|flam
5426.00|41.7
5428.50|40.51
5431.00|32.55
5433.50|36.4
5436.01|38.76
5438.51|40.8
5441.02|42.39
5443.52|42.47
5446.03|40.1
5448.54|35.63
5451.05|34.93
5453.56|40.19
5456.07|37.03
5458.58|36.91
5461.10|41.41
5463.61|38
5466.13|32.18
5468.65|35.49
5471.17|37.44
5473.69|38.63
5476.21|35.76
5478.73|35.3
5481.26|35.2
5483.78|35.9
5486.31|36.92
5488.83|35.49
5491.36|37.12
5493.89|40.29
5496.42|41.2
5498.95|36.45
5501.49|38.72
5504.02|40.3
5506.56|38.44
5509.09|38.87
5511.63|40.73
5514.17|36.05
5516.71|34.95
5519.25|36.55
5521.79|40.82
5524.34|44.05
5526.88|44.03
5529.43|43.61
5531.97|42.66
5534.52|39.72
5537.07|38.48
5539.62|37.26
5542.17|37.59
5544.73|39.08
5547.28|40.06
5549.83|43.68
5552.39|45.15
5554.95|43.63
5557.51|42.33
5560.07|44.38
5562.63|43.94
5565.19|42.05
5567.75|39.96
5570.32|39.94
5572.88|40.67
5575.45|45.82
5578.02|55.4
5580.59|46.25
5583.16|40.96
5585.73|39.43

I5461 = 0.7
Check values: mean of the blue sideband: 39.1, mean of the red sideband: 40.7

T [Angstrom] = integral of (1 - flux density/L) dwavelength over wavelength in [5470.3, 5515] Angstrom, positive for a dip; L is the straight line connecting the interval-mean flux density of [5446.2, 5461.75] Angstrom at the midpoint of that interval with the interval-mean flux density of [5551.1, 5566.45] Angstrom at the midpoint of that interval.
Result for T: 2.40 Angstrom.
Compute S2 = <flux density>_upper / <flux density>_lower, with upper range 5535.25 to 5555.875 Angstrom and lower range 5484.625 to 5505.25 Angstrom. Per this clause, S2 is 1.1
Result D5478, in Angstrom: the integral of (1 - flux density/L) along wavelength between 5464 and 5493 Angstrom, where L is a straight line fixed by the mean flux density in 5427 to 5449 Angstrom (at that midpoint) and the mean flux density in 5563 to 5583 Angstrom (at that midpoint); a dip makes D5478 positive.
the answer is 3.2 Angstrom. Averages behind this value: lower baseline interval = 39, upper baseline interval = 44.1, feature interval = 36.1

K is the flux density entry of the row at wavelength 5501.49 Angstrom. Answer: 38.72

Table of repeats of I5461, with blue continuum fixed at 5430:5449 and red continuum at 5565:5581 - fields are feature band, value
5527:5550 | 1.42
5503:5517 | 1.12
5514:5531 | 0.79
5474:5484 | 1.15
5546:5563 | 0.12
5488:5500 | 0.83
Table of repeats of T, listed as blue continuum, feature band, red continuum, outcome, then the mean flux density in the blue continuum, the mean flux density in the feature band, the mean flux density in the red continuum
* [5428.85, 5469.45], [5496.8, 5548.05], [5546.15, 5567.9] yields 2.35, 37.9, 39.4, 43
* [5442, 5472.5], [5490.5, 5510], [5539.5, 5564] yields 0.32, 37.7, 39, 41.9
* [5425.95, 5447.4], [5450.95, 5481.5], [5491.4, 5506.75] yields 1.80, 39.4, 36.9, 39.1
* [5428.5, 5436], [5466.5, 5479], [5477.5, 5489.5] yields -0.16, 36.2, 36.3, 35.8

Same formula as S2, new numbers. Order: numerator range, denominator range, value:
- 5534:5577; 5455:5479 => 1.13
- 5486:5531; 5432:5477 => 1.03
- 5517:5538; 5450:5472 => 1.11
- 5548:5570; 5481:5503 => 1.14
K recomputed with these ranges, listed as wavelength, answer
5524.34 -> 44.05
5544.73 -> 39.08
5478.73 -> 35.3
